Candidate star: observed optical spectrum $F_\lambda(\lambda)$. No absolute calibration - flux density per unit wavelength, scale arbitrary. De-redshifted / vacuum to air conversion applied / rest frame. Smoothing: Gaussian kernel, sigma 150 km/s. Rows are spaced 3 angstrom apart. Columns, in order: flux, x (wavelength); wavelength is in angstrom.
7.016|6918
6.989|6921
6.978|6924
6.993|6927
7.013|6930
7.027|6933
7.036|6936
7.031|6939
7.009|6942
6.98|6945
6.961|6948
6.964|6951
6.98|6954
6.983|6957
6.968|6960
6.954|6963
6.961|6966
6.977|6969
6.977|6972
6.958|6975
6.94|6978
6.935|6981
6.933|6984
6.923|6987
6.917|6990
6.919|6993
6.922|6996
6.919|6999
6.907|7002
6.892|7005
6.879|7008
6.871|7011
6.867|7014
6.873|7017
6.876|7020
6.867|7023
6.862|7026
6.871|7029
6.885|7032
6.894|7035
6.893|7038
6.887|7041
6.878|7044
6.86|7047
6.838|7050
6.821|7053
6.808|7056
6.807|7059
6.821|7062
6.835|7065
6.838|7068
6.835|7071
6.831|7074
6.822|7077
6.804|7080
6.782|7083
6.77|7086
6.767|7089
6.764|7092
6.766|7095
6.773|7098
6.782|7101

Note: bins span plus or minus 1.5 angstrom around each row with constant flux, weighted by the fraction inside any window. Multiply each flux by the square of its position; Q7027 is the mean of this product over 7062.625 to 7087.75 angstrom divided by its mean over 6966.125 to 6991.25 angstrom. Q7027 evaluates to 1.0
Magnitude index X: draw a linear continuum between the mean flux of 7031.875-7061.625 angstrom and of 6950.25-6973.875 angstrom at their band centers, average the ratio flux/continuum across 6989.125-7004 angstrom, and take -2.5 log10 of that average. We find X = 0.00 mag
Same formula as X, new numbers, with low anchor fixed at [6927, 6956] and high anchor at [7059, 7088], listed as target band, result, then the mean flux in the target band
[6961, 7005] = 0.001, 6.94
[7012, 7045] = 0.000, 6.88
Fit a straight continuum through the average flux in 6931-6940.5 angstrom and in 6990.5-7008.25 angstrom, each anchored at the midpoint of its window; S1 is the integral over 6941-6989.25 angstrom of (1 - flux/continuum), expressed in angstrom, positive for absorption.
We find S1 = 0.1 angstrom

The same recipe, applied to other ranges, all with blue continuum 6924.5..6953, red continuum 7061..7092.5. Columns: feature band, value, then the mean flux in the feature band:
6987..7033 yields 0.1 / 6.89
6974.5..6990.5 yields 0.0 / 6.93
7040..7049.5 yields 0.0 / 6.87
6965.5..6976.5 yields 0.0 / 6.97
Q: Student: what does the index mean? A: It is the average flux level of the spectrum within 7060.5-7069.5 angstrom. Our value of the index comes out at 6.83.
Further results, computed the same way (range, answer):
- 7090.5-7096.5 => 6.77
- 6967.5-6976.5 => 6.97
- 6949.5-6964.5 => 6.97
